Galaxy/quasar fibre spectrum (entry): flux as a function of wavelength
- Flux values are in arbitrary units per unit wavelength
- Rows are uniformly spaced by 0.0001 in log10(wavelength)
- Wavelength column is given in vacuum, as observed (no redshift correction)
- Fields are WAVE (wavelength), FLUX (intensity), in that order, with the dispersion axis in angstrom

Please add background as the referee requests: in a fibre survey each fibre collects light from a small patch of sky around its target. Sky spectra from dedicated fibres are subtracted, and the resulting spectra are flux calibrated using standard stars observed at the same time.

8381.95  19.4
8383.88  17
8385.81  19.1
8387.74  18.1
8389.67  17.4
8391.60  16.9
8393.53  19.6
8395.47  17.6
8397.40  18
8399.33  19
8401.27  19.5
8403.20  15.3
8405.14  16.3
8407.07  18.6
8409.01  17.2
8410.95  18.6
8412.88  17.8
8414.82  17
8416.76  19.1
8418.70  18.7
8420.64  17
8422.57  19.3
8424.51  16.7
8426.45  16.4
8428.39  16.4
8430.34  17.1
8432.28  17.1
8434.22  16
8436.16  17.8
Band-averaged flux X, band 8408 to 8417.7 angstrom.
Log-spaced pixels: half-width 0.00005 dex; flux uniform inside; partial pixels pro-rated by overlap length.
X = 17.9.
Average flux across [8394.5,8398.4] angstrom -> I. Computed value 17.8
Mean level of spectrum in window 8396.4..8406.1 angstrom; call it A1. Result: 17.6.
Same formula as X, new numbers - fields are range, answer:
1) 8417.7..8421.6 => 17.8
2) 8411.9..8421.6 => 17.9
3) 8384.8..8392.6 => 17.9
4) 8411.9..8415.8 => 17.4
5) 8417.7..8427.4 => 17.6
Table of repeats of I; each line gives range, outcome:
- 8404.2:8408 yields 17.5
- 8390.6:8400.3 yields 18.2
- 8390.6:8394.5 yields 18.2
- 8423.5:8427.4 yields 16.6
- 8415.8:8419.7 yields 18.9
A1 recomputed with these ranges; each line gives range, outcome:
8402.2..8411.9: 17.2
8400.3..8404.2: 17.4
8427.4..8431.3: 16.7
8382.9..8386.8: 18.1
